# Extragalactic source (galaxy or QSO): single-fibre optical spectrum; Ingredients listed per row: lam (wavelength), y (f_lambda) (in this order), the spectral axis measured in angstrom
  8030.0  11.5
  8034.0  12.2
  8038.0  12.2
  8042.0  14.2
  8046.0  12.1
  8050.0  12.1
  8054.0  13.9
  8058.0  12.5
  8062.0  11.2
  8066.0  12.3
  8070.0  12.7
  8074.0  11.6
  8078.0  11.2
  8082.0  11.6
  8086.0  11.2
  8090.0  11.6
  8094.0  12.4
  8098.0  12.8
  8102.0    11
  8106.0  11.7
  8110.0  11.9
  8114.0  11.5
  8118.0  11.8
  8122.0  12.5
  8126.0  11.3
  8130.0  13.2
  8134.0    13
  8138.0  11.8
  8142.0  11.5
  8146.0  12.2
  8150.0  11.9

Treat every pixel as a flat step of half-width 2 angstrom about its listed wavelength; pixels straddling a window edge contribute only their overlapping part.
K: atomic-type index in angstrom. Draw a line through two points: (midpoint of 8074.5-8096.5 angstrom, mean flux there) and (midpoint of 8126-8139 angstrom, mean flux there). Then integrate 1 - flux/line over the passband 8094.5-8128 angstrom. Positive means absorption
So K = 0.8 angstrom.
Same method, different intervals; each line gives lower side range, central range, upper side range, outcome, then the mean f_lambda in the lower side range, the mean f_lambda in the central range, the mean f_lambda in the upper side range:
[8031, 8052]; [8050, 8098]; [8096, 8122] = 0.5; 12.5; 12.1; 11.8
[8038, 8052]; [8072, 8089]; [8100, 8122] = 1.0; 12.7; 11.4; 11.7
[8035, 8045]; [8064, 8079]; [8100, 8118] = 0.4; 13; 12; 11.6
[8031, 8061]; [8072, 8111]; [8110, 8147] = 2.0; 12.7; 11.7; 12.1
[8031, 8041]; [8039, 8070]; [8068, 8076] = -0.9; 12.3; 12.6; 12.1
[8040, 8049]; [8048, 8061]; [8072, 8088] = -0.1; 13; 12.7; 11.4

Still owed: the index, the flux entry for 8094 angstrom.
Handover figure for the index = 12.4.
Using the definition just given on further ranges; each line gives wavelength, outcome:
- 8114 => 11.5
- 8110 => 11.9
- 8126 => 11.3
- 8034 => 12.2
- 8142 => 11.5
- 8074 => 11.6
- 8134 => 13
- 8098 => 12.8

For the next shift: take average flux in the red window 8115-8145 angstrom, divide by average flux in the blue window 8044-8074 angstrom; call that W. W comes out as 1.0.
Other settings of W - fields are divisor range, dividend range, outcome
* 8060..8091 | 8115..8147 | 1.04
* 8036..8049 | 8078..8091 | 0.89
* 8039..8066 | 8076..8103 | 0.93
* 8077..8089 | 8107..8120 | 1.03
